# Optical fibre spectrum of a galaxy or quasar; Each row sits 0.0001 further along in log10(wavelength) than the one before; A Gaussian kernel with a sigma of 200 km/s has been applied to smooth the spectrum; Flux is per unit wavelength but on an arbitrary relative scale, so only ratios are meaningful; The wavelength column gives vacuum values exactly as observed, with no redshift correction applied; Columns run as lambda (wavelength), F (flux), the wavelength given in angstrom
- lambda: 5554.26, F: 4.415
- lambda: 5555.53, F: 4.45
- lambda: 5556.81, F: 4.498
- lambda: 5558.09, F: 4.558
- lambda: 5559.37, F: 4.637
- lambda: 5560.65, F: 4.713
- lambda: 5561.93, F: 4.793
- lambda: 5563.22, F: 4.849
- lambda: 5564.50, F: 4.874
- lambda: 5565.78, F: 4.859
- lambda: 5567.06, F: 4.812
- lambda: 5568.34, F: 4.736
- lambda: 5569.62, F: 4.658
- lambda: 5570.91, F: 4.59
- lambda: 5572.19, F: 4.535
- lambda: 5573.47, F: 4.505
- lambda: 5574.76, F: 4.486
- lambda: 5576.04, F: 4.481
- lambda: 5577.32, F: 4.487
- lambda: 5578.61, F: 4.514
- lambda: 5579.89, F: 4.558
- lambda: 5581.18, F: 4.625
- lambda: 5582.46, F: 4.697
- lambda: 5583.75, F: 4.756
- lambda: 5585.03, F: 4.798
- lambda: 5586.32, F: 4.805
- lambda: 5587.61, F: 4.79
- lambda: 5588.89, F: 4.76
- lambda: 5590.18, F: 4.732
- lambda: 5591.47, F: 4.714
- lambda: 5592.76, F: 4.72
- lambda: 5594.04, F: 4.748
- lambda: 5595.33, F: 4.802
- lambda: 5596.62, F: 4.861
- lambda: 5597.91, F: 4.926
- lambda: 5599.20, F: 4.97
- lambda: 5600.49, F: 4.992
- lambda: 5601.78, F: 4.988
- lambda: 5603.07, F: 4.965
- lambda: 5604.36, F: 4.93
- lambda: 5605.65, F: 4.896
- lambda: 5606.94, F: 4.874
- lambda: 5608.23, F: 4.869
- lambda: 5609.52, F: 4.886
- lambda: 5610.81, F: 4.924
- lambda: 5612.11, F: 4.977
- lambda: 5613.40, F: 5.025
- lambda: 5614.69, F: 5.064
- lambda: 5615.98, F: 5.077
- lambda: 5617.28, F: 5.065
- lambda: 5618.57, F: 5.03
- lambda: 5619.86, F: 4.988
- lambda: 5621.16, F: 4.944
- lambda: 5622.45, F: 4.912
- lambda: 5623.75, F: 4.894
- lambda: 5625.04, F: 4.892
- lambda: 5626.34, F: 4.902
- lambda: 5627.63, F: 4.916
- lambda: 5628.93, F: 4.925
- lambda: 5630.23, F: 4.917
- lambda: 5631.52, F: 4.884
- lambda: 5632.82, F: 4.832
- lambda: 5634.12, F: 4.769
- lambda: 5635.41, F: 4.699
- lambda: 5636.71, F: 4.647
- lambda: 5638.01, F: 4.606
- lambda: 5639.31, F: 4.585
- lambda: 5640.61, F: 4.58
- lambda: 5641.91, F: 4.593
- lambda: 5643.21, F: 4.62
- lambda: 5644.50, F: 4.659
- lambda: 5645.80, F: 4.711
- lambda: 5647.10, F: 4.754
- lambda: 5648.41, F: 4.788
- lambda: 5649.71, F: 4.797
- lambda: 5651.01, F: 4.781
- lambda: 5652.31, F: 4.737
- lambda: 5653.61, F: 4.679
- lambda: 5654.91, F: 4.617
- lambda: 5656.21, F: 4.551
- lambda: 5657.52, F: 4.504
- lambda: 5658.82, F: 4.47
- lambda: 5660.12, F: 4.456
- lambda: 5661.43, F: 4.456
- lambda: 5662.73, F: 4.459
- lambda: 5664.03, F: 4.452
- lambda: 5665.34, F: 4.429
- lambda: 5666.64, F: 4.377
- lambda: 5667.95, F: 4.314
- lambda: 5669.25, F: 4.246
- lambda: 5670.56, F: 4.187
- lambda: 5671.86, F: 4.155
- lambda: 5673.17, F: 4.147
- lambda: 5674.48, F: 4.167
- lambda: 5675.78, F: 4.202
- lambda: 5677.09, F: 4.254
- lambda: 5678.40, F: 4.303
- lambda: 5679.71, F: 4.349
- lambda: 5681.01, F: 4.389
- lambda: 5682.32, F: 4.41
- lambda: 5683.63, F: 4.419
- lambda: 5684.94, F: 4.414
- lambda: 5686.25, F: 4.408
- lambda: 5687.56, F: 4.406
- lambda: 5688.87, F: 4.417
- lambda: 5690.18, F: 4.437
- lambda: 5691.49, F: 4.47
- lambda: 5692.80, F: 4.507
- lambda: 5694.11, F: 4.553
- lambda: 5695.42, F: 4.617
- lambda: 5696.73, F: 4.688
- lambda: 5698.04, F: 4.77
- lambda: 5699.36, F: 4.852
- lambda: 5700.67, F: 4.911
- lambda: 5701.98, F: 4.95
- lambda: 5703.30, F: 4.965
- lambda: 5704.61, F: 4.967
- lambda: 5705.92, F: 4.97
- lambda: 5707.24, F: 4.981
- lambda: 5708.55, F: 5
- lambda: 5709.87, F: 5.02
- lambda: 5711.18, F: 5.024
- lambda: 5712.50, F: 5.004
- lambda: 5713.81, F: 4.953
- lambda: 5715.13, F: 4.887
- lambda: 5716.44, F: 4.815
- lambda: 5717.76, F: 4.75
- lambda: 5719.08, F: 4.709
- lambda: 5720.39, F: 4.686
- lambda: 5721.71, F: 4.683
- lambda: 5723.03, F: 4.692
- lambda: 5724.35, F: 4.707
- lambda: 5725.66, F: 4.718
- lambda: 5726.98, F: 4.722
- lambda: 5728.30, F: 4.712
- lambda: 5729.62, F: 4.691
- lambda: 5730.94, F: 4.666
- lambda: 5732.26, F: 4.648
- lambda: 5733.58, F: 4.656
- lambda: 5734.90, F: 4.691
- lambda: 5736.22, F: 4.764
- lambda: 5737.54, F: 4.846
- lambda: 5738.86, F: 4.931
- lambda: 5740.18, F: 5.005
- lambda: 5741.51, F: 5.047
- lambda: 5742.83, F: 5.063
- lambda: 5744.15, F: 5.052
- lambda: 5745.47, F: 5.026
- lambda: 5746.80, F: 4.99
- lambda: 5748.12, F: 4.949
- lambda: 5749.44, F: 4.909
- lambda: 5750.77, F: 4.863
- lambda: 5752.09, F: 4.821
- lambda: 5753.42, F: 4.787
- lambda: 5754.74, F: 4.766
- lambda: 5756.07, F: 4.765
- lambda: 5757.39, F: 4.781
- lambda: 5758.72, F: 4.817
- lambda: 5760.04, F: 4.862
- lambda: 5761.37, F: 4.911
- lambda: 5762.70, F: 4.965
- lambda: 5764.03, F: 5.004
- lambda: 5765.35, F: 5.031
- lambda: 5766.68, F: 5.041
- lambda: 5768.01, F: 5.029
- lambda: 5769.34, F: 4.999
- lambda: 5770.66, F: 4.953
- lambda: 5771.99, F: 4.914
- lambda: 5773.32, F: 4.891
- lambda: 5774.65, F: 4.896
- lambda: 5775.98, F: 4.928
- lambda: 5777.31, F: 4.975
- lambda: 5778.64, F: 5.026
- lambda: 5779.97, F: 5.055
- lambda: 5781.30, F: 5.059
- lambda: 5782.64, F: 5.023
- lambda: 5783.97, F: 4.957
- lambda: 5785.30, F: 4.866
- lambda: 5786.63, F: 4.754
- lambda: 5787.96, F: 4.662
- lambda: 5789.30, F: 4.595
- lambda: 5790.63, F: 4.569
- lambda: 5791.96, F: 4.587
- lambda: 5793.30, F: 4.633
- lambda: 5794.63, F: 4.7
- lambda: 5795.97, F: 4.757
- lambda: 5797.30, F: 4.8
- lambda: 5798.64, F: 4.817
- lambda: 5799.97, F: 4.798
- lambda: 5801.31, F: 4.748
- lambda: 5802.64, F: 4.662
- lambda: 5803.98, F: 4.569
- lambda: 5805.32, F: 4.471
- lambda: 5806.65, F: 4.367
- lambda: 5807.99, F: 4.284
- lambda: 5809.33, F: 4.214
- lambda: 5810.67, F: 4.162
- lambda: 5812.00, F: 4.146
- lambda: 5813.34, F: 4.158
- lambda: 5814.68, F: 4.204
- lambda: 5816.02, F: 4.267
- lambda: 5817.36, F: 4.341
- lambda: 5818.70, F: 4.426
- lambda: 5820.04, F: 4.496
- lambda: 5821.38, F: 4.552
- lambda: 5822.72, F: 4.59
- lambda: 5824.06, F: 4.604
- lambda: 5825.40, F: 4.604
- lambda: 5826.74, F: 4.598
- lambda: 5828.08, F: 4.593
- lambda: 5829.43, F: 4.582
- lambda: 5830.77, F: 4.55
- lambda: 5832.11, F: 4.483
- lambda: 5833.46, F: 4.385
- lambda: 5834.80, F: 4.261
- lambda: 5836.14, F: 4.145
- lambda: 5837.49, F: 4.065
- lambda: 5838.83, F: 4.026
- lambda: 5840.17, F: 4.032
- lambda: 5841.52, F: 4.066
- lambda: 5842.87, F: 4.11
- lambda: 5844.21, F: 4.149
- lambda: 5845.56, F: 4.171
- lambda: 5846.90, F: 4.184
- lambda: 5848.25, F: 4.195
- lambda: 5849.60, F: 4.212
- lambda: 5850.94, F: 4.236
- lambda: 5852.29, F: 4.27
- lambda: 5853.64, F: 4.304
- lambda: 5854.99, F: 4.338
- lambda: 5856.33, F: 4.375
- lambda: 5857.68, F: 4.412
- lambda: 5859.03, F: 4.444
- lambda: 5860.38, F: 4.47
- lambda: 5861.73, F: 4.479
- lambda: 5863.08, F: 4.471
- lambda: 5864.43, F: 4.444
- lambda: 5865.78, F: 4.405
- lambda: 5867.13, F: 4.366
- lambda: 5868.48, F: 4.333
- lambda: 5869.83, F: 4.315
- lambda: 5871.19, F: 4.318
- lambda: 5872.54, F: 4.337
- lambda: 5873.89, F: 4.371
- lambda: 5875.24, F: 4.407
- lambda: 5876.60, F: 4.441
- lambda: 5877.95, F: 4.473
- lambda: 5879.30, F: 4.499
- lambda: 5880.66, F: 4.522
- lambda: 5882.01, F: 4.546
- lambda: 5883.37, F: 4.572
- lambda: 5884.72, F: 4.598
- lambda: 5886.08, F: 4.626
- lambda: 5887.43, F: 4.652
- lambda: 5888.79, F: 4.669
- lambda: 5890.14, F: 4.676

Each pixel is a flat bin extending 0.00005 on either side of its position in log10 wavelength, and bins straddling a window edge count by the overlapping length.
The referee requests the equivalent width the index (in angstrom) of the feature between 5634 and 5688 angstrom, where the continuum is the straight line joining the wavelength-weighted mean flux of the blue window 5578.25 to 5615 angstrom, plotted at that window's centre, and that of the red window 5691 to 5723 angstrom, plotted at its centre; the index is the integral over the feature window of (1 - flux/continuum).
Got 3.8 angstrom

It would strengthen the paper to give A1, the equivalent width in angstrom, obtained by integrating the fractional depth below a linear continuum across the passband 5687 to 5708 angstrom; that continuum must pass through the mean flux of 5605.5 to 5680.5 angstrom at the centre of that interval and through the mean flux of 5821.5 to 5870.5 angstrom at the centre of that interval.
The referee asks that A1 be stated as -0.6 angstrom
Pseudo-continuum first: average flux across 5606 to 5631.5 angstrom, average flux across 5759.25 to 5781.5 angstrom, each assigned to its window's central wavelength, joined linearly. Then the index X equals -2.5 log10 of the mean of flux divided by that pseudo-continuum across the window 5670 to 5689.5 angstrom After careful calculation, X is 0.15 mag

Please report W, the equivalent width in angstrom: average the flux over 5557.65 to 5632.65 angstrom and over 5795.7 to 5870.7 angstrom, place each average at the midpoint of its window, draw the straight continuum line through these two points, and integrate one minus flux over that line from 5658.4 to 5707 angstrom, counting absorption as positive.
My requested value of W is 1.7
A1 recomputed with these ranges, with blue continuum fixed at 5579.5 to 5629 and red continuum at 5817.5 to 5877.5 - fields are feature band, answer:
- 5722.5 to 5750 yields -1.43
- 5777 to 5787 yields -1.05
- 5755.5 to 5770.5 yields -1.30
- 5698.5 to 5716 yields -1.13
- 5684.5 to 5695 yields 0.53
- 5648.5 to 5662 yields 0.44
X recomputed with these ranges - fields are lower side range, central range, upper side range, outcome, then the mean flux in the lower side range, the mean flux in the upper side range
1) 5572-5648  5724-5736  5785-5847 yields -0.02 mag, 4.8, 4.44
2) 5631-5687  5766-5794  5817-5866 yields -0.11 mag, 4.51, 4.35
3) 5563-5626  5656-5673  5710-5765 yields 0.11 mag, 4.81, 4.84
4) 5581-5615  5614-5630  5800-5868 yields -0.04 mag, 4.86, 4.36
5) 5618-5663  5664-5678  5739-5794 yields 0.12 mag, 4.73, 4.9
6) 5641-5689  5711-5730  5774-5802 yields -0.04 mag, 4.46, 4.82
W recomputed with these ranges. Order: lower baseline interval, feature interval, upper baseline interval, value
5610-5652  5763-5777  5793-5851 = -1.4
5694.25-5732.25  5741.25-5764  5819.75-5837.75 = -1.0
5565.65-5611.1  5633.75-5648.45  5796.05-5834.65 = 0.1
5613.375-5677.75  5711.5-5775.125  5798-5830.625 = -4.4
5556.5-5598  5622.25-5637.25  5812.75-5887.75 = -0.7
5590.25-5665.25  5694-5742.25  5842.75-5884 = -2.0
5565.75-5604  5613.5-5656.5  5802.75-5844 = -1.4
